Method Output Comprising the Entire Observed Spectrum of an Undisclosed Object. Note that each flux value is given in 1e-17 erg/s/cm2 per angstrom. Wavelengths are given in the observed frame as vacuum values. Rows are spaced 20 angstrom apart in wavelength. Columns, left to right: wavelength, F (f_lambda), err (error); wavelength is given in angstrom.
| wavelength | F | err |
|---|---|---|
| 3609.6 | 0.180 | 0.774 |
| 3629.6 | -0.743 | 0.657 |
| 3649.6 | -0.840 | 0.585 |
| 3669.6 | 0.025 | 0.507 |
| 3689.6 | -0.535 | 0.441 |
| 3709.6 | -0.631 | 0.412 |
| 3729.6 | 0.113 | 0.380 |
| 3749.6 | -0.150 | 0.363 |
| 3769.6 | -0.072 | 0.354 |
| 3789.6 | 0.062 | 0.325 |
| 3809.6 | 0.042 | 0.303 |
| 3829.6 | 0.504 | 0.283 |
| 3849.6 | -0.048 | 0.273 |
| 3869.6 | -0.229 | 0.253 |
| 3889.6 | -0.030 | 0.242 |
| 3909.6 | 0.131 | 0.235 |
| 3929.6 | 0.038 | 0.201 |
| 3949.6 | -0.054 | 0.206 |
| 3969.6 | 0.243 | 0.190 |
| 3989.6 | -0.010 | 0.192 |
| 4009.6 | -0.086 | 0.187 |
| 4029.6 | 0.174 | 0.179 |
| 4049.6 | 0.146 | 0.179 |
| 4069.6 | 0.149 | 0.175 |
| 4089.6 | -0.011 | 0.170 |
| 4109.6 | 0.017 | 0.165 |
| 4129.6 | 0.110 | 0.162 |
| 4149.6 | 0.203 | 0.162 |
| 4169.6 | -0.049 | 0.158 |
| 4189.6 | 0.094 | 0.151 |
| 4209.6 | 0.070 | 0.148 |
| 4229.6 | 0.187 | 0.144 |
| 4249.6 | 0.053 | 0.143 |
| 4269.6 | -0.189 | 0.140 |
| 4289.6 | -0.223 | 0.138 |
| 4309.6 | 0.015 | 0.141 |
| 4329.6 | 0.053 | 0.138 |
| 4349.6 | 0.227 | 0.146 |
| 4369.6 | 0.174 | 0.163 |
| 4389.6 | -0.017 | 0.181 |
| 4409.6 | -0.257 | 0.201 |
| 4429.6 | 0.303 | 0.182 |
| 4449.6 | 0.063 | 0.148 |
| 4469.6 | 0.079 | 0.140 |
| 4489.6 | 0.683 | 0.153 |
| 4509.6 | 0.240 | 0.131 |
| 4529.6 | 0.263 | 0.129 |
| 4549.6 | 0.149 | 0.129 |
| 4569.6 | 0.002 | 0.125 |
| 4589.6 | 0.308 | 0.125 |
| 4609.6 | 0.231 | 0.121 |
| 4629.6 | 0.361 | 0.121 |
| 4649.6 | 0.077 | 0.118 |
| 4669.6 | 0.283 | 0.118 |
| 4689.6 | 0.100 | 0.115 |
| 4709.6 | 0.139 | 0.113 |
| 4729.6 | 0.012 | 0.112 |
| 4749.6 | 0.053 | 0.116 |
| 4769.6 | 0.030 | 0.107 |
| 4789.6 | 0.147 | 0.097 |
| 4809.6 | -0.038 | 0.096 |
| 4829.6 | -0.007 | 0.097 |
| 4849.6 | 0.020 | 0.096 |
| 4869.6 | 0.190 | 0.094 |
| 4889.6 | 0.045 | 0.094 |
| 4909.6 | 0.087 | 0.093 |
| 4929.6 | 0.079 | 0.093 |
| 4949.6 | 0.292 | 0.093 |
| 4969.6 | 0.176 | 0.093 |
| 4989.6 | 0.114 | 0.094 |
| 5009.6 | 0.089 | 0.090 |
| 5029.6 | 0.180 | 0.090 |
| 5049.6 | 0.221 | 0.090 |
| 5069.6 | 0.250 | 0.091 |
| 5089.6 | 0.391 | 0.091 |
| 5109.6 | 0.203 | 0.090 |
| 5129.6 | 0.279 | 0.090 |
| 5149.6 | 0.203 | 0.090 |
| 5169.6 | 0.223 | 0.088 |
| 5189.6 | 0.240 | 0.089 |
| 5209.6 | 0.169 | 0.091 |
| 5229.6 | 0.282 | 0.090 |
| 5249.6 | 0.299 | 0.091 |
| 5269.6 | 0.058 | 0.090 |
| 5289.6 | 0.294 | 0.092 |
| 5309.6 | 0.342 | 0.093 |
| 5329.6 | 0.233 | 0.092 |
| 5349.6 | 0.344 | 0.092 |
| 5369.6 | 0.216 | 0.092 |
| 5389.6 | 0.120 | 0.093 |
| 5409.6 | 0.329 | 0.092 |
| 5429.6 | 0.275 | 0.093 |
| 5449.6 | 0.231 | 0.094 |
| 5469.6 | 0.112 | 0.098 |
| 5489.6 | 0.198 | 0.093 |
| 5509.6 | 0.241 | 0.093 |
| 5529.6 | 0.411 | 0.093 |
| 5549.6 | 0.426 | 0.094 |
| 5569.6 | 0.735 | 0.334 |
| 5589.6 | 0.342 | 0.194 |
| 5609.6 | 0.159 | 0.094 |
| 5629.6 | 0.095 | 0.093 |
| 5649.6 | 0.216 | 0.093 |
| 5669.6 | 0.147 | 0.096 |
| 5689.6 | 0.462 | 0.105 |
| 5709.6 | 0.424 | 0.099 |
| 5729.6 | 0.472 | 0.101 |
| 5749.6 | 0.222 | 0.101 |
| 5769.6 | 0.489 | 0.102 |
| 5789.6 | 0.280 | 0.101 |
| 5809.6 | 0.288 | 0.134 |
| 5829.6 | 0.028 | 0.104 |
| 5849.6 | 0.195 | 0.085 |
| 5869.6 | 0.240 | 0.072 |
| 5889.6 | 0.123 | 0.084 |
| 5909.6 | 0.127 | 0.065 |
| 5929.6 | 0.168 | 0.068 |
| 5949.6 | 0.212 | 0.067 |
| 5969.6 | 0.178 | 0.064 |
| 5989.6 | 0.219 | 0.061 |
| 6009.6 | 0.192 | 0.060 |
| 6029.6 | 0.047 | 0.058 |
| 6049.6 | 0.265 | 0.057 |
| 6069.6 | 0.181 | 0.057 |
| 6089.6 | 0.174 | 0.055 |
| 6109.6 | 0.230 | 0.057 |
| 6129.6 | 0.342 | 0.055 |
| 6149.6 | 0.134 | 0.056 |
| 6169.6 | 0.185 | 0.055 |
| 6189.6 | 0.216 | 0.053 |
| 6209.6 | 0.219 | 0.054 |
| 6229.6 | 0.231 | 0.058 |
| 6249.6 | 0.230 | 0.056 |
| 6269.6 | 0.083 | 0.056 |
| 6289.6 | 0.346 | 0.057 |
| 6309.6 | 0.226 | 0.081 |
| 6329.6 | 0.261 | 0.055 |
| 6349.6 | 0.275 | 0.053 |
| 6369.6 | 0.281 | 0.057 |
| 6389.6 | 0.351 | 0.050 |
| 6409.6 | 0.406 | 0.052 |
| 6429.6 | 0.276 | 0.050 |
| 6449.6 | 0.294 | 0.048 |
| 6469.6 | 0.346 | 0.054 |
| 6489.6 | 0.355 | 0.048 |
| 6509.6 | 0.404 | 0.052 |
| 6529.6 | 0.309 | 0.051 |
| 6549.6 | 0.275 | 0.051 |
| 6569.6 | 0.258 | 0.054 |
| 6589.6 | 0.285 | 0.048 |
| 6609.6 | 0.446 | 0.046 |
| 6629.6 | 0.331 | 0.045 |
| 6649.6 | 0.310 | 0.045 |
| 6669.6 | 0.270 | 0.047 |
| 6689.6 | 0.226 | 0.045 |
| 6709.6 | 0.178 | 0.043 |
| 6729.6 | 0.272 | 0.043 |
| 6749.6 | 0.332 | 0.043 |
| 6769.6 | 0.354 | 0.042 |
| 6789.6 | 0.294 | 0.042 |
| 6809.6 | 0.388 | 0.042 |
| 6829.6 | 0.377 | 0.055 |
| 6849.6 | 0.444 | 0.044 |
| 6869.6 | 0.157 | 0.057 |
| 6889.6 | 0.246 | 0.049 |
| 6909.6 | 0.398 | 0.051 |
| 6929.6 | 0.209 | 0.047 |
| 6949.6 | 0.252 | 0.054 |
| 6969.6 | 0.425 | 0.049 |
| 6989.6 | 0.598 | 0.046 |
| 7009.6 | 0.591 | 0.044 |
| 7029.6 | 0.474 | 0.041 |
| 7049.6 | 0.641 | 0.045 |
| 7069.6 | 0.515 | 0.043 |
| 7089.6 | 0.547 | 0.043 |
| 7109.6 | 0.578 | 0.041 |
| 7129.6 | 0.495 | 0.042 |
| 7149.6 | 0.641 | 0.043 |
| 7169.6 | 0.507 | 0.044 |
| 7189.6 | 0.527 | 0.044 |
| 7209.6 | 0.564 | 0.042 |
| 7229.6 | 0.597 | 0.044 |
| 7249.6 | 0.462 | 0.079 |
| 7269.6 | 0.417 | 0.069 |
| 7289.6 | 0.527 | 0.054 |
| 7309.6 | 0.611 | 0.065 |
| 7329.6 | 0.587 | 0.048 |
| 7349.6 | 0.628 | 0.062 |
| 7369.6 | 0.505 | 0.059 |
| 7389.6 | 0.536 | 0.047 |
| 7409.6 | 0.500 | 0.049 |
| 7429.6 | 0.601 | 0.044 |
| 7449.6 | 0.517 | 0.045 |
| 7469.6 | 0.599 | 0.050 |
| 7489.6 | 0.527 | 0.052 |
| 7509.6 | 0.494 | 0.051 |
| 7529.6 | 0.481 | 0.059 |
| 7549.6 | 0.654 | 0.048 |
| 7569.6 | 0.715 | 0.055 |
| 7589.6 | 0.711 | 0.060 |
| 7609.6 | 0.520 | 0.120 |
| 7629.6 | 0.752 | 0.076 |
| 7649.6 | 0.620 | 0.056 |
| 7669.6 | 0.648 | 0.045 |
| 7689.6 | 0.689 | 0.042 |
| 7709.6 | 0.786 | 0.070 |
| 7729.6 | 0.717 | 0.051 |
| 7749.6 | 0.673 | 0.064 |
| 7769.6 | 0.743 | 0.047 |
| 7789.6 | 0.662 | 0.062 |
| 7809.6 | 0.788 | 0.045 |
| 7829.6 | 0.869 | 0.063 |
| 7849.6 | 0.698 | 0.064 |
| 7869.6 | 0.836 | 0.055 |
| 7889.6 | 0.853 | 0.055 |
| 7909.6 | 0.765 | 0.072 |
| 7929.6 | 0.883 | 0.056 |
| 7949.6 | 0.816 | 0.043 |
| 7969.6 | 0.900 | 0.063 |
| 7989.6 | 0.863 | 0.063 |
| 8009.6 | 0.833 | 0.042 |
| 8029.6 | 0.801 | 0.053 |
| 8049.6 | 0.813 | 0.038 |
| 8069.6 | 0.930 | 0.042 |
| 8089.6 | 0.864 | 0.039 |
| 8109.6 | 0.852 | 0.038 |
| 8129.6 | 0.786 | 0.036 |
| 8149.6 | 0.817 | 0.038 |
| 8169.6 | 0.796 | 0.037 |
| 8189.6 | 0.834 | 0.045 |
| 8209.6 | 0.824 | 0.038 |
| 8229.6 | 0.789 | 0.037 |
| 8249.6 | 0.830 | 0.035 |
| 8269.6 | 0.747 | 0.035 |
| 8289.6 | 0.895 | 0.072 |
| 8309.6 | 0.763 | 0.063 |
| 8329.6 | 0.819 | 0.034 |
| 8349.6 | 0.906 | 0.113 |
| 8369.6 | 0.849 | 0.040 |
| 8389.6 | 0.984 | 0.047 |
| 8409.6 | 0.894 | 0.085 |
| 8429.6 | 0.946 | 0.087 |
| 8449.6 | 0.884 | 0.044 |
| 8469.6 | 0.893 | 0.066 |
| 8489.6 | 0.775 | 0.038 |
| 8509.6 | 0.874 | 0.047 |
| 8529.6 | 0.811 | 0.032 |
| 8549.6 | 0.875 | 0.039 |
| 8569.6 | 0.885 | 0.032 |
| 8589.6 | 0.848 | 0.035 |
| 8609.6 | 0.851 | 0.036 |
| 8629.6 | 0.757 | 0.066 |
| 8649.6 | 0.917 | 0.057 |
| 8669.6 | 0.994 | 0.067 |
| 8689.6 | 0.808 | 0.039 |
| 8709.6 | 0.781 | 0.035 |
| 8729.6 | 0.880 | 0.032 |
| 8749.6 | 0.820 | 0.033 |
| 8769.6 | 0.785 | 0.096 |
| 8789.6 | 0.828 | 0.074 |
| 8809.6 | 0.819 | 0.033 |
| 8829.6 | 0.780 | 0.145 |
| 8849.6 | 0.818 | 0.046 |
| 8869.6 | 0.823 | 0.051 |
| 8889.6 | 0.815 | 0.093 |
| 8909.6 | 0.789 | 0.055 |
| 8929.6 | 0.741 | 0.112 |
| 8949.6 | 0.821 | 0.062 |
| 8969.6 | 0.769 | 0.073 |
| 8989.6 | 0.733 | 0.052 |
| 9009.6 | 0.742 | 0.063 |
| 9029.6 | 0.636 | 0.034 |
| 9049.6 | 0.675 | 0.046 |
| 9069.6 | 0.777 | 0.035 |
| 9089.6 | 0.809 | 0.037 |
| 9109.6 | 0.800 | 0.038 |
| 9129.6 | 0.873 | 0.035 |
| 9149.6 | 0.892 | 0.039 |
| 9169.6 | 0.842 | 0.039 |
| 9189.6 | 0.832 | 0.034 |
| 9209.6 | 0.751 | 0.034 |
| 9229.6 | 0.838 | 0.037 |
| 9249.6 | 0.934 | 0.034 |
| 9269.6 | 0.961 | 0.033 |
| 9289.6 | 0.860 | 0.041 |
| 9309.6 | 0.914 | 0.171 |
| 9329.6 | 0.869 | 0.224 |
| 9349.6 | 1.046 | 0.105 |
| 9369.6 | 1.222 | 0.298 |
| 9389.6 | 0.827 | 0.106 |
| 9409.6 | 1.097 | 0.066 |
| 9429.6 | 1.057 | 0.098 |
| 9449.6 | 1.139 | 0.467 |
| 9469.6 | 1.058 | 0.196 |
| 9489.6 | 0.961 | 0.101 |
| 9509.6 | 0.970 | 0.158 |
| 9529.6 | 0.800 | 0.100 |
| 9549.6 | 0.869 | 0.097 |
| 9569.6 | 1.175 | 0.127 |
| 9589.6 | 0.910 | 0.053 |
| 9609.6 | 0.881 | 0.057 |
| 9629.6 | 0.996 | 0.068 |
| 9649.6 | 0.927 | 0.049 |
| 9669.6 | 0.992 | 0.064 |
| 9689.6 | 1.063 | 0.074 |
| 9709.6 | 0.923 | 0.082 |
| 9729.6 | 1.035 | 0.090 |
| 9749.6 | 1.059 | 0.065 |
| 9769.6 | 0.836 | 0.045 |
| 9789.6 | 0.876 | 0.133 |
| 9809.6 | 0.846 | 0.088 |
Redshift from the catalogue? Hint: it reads 0.747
